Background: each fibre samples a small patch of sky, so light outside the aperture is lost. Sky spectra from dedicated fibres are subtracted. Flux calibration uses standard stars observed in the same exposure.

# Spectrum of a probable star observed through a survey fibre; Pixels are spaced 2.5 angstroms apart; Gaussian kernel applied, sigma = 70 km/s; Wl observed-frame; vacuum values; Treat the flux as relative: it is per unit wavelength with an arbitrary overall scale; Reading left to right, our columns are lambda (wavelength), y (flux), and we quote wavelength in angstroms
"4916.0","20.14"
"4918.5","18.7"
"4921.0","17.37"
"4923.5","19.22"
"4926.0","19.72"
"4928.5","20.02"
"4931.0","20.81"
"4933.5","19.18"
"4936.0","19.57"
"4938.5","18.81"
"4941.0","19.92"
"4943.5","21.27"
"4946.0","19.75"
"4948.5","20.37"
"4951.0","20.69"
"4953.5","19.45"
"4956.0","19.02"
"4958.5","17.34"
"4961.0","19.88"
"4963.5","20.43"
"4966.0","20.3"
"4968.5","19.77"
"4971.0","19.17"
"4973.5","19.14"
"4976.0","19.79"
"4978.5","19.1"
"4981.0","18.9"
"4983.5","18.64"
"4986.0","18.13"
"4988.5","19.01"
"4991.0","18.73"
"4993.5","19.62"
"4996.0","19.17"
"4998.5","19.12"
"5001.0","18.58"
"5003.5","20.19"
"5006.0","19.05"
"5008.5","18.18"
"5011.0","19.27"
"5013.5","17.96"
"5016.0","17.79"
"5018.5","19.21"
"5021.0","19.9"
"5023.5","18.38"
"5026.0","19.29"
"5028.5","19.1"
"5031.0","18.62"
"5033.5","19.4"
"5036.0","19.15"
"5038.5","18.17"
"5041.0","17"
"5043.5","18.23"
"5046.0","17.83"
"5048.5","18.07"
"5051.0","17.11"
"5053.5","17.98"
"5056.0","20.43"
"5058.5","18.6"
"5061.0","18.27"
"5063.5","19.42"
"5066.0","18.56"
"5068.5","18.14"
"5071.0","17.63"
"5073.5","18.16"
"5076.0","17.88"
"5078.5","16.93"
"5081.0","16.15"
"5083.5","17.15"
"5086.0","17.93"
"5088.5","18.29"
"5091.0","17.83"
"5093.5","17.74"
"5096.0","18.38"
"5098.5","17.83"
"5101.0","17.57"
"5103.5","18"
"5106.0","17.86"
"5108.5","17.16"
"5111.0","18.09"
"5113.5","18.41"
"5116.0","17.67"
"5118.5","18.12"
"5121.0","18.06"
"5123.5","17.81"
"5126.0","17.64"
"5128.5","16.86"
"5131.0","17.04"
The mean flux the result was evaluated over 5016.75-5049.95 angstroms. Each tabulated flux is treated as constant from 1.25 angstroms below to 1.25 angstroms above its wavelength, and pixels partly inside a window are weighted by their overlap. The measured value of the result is 18.6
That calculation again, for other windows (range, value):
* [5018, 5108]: 18.2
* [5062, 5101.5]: 17.9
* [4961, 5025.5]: 19.1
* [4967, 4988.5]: 19.1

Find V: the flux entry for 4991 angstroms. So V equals 18.73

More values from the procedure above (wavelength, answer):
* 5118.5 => 18.12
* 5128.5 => 16.86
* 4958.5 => 17.34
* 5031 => 18.62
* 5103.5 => 18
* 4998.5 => 19.12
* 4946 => 19.75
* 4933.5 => 19.18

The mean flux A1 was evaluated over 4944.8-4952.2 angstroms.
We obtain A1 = 20.3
